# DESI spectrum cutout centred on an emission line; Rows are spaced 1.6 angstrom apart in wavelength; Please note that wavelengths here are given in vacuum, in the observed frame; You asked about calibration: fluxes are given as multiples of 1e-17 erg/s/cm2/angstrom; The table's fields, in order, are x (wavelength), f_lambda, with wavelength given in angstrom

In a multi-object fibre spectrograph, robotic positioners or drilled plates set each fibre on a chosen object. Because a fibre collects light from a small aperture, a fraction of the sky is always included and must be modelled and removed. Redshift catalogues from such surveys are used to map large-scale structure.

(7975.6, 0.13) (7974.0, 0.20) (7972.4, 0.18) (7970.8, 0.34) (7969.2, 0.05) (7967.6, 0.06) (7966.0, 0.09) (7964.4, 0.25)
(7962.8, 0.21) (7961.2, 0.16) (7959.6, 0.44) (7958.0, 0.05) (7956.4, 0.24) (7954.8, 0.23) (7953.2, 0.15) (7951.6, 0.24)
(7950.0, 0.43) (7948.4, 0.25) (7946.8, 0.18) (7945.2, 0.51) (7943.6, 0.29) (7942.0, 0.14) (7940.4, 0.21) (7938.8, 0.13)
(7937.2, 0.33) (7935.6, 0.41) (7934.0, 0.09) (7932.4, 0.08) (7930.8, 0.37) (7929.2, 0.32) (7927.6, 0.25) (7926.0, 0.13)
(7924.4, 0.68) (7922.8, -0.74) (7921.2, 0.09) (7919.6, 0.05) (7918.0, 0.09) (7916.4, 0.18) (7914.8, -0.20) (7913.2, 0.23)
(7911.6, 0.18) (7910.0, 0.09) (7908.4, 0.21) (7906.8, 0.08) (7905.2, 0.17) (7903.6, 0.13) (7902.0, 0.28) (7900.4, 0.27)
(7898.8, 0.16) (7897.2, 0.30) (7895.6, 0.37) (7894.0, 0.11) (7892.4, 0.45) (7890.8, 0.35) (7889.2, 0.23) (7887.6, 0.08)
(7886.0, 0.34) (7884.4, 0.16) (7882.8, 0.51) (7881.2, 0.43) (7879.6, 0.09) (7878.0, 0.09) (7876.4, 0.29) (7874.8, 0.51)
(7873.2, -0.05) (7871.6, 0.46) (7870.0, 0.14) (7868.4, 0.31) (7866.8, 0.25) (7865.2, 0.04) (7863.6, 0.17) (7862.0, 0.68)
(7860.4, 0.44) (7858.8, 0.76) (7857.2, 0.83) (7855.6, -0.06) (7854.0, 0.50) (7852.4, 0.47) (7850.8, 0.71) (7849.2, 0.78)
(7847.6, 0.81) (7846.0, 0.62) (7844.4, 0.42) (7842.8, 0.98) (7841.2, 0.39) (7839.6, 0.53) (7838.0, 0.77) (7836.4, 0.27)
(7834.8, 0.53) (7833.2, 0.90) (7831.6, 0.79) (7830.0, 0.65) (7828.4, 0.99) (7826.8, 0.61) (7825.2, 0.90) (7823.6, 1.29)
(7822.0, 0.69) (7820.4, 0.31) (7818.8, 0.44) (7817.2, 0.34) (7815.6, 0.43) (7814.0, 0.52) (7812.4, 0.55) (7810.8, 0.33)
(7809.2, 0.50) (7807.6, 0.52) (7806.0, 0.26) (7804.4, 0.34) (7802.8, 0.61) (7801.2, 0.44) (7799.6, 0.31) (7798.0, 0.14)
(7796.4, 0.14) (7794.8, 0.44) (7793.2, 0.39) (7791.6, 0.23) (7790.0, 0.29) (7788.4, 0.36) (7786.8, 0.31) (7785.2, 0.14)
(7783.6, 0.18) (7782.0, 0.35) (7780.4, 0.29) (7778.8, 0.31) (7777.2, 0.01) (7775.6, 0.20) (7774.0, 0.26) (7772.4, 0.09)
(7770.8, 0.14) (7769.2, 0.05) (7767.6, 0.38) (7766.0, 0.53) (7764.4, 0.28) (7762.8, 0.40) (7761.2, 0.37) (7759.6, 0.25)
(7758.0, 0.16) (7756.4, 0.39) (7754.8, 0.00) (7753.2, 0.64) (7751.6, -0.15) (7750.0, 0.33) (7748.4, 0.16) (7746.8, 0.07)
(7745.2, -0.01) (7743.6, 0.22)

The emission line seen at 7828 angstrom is Mg II 2798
